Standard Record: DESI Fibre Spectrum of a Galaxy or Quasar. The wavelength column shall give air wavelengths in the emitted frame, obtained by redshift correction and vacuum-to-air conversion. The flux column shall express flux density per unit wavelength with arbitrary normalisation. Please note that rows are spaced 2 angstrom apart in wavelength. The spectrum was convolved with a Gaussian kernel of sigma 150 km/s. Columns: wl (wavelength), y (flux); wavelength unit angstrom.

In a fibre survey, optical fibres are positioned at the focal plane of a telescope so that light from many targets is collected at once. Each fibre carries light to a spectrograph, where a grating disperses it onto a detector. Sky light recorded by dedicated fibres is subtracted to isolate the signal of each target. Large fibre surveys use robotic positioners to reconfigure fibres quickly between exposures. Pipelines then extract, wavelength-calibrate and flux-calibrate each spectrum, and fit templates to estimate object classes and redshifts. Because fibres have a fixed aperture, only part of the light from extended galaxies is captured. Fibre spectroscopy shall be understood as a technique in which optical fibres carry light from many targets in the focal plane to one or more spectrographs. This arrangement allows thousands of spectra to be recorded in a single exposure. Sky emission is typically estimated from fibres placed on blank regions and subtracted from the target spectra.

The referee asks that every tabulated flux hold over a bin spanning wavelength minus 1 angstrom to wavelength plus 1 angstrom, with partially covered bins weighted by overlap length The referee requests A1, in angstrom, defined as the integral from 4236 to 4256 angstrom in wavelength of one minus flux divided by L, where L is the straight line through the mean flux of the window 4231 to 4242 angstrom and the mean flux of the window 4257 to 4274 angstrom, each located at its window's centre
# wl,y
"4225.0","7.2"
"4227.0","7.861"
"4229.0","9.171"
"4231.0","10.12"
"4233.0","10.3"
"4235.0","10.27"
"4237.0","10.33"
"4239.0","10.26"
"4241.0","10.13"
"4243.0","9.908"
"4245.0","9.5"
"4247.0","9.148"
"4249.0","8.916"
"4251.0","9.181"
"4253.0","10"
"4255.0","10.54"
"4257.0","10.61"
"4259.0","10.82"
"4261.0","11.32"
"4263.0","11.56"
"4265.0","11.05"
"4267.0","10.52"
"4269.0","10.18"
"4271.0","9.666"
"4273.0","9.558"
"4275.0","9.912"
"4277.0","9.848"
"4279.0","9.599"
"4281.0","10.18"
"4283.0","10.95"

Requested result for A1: 1.1 angstrom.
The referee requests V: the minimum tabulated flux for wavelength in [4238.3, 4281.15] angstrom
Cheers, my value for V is 8.916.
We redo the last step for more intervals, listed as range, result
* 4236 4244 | 9.908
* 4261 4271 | 9.666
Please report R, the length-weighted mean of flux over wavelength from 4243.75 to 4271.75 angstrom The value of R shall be 10.2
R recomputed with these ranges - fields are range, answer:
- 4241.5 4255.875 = 9.61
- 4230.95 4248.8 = 9.94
